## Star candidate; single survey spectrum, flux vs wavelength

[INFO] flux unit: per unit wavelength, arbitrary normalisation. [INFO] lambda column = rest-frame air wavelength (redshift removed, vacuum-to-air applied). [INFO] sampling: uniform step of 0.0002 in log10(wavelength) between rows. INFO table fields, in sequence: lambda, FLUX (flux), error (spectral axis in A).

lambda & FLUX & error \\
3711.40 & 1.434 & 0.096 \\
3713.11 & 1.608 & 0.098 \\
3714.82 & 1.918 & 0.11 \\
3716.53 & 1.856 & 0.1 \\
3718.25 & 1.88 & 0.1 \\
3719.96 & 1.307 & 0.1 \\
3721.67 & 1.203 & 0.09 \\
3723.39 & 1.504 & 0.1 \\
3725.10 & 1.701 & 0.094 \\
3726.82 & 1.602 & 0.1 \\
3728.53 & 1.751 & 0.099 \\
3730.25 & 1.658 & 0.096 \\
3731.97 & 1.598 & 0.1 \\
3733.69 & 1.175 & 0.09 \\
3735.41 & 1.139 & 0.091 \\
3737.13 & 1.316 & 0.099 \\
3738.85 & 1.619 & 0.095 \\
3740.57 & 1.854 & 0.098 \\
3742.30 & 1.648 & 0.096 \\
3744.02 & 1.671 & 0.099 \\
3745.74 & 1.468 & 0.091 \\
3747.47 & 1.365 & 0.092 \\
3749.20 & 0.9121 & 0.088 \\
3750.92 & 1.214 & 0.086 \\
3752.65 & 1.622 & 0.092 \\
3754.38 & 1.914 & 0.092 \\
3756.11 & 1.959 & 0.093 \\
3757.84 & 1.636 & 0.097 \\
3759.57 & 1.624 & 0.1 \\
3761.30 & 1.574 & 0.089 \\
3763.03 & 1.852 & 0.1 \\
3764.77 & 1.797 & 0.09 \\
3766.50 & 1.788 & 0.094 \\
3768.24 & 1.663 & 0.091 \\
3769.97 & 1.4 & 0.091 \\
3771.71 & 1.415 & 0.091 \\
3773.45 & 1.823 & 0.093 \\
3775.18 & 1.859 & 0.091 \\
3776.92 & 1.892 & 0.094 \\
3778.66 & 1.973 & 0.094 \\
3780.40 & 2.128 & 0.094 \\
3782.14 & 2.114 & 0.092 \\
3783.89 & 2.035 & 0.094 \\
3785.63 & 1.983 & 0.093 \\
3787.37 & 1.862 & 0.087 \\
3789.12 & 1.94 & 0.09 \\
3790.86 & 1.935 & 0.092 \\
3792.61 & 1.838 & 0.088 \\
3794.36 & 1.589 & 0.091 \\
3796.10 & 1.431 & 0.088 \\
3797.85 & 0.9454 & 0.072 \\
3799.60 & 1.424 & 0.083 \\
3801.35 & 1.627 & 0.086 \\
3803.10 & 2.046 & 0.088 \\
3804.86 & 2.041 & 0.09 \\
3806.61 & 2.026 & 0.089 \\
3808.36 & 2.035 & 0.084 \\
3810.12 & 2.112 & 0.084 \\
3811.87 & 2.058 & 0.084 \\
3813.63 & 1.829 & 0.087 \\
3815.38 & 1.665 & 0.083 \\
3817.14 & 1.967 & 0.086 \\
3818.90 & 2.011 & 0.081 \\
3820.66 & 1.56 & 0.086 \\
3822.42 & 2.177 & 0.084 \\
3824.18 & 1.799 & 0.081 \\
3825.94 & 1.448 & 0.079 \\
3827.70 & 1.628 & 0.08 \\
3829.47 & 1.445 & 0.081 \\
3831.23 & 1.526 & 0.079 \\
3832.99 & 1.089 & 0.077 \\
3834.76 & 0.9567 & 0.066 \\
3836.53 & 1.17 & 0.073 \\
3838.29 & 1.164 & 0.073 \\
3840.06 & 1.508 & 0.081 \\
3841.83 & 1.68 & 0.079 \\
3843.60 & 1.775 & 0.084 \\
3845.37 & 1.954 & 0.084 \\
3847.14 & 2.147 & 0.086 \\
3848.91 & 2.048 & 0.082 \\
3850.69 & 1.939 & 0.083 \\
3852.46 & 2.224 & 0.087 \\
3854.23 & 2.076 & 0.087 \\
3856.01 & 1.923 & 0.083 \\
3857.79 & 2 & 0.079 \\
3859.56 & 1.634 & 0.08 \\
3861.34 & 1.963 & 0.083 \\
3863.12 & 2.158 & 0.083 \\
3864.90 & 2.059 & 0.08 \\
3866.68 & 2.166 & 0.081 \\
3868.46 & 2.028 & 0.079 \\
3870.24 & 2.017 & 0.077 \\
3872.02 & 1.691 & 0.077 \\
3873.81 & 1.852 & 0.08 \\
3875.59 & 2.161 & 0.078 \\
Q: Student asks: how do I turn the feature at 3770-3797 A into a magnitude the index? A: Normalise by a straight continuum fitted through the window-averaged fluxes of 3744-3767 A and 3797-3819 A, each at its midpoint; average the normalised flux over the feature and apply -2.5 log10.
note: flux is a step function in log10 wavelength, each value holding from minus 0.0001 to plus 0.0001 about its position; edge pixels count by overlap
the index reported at -0.08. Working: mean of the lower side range 1.59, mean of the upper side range 1.82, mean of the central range 1.84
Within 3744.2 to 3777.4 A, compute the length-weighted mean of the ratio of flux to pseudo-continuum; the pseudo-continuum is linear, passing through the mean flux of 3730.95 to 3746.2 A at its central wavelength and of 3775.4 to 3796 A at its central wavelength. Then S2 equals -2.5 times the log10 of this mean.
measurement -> 0.05 mag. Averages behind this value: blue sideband 1.5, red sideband 1.91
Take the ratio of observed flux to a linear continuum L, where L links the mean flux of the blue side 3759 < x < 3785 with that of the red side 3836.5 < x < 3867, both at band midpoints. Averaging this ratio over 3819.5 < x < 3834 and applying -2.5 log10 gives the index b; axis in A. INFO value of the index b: 0.17 mag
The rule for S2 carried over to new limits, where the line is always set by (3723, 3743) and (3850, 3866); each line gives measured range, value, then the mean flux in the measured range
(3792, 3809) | 0.06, 1.69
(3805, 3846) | 0.12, 1.68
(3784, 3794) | -0.09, 1.9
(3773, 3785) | -0.16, 1.98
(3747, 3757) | 0.08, 1.5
